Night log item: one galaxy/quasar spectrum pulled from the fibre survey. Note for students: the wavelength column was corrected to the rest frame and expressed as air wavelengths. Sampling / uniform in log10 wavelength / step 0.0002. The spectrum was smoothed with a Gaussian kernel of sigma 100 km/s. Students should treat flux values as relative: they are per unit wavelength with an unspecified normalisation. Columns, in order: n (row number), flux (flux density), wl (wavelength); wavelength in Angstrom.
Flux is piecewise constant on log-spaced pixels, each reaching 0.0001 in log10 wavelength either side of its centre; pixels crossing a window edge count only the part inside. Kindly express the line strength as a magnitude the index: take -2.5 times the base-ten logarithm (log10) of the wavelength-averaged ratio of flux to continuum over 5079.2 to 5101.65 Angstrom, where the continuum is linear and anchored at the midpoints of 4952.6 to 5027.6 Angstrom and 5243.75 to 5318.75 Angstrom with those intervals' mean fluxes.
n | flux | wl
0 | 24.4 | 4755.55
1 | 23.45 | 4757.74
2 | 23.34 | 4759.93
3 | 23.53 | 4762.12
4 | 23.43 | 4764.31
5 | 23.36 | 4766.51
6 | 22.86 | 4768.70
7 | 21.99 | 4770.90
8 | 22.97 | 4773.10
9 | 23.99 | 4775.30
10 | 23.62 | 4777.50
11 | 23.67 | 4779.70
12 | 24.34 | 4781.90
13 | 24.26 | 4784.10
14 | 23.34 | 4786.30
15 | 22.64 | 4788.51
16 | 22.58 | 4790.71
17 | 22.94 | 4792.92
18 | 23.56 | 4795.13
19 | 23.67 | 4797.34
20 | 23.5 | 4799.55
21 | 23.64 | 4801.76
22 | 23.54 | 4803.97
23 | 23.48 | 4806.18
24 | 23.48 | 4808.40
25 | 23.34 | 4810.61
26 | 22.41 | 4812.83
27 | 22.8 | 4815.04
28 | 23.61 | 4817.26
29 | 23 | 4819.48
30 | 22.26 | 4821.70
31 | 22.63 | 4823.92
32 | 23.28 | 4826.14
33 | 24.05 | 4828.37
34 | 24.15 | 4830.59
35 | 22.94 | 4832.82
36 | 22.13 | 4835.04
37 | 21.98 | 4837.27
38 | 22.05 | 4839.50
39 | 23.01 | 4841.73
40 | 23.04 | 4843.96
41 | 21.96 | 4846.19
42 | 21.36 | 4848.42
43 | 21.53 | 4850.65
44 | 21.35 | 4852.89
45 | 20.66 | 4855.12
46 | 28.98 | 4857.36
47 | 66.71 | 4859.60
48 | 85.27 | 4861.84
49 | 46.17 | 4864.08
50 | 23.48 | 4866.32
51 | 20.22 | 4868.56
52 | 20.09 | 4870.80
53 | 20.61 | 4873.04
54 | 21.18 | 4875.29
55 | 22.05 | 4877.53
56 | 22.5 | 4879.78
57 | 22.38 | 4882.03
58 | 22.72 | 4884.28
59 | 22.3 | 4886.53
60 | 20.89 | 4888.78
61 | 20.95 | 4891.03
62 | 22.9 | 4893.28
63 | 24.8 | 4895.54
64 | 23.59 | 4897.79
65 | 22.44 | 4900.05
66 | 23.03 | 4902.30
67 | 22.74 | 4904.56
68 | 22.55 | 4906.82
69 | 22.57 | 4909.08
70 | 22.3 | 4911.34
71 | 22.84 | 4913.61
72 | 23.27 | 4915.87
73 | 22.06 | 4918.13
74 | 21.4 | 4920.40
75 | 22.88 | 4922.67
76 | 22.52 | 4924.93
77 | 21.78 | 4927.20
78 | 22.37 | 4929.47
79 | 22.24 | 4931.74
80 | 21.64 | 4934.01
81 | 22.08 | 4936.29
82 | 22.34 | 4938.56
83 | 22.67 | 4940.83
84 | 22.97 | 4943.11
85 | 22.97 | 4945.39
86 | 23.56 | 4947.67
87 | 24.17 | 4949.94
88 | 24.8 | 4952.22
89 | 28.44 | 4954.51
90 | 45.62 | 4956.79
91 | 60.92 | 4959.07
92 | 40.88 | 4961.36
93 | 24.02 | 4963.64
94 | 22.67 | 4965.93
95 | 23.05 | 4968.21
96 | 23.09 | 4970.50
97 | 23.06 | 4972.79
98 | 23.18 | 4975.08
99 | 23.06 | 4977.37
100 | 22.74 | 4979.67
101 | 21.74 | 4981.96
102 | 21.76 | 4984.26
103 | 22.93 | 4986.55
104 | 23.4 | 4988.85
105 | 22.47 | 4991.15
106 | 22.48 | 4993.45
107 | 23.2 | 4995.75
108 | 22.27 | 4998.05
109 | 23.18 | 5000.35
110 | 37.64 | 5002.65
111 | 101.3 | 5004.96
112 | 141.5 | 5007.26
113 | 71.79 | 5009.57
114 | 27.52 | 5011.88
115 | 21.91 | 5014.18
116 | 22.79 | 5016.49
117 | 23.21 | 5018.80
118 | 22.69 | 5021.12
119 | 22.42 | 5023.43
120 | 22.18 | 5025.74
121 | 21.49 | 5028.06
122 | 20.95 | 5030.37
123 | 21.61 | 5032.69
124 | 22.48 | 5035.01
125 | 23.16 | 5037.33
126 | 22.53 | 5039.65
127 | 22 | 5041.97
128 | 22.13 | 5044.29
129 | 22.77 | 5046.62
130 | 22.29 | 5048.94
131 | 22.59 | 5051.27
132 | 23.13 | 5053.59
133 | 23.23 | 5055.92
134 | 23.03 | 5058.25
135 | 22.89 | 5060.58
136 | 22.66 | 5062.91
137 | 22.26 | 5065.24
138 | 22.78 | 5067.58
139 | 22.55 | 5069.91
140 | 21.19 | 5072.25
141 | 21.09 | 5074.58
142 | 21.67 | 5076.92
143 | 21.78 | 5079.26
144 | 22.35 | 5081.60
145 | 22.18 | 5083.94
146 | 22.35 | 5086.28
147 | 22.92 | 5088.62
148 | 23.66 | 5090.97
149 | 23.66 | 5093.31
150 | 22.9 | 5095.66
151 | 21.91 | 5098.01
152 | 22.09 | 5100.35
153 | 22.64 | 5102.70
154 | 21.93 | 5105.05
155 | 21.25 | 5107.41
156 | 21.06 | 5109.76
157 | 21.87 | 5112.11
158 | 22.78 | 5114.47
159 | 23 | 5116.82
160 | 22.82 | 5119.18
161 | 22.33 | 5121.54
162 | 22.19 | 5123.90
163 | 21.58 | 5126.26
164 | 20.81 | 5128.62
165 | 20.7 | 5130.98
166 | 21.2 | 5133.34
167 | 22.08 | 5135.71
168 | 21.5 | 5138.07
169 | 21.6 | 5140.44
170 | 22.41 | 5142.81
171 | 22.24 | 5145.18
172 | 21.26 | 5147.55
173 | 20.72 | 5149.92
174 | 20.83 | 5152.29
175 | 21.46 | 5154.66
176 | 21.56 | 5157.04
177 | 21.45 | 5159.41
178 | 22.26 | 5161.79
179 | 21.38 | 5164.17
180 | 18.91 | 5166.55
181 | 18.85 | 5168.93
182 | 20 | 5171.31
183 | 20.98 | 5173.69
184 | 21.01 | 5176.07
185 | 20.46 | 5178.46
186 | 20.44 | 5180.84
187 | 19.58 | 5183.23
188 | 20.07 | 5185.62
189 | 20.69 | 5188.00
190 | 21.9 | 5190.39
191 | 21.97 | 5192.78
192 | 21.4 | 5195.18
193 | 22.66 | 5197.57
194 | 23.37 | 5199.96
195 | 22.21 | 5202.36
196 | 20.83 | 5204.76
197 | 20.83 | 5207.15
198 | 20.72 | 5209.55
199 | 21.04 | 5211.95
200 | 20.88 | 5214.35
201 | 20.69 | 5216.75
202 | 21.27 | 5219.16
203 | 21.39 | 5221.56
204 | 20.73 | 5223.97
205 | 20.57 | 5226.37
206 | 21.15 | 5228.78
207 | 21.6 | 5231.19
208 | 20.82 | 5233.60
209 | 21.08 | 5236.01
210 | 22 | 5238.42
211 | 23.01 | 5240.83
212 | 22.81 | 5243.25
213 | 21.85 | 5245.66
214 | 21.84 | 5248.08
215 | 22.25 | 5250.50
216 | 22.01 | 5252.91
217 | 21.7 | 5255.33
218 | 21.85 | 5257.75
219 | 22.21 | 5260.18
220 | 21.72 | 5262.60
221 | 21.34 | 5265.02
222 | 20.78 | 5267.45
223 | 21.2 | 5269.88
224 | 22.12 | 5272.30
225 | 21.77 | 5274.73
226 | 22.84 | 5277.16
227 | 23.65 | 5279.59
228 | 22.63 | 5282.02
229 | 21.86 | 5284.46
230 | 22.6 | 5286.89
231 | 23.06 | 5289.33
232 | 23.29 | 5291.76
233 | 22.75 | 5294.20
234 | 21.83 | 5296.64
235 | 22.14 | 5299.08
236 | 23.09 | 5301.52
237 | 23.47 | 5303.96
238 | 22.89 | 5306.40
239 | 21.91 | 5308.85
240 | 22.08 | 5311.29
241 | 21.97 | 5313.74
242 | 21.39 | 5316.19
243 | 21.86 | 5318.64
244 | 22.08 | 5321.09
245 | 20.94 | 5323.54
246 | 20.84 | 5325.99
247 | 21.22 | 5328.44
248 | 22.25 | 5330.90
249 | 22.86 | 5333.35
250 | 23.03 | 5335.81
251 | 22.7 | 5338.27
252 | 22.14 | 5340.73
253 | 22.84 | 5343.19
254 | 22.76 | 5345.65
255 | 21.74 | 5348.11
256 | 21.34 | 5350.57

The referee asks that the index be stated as 0.29 mag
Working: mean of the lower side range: 33.5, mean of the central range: 22.6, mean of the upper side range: 22.2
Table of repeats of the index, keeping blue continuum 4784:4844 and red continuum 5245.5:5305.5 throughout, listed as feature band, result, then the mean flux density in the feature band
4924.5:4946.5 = 0.03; 22.3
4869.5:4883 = 0.08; 21.4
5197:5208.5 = 0.02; 21.9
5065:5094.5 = 0.01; 22.3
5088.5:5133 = 0.02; 22.2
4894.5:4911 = -0.01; 23.1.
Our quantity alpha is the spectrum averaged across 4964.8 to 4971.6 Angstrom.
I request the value 23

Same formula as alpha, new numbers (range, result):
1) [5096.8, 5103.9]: 22.2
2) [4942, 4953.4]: 23.7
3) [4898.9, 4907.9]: 22.7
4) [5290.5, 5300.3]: 22.5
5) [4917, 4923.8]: 22.1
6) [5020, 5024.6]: 22.6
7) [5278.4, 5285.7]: 22.7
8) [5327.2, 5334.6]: 22.1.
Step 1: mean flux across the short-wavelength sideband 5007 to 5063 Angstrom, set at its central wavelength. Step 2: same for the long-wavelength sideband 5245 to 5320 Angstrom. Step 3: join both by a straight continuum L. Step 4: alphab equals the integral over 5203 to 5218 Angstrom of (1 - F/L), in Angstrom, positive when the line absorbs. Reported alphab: 1.8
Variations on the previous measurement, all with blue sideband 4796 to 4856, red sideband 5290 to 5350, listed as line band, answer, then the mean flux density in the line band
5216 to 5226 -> 0.6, 21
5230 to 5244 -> 0.3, 21.9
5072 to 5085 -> 0.4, 21.7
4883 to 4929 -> 0.4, 22.5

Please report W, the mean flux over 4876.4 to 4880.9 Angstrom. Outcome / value 22.3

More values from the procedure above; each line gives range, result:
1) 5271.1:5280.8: 22.6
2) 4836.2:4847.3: 22.4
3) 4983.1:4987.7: 22.3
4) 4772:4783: 23.7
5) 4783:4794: 23.2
